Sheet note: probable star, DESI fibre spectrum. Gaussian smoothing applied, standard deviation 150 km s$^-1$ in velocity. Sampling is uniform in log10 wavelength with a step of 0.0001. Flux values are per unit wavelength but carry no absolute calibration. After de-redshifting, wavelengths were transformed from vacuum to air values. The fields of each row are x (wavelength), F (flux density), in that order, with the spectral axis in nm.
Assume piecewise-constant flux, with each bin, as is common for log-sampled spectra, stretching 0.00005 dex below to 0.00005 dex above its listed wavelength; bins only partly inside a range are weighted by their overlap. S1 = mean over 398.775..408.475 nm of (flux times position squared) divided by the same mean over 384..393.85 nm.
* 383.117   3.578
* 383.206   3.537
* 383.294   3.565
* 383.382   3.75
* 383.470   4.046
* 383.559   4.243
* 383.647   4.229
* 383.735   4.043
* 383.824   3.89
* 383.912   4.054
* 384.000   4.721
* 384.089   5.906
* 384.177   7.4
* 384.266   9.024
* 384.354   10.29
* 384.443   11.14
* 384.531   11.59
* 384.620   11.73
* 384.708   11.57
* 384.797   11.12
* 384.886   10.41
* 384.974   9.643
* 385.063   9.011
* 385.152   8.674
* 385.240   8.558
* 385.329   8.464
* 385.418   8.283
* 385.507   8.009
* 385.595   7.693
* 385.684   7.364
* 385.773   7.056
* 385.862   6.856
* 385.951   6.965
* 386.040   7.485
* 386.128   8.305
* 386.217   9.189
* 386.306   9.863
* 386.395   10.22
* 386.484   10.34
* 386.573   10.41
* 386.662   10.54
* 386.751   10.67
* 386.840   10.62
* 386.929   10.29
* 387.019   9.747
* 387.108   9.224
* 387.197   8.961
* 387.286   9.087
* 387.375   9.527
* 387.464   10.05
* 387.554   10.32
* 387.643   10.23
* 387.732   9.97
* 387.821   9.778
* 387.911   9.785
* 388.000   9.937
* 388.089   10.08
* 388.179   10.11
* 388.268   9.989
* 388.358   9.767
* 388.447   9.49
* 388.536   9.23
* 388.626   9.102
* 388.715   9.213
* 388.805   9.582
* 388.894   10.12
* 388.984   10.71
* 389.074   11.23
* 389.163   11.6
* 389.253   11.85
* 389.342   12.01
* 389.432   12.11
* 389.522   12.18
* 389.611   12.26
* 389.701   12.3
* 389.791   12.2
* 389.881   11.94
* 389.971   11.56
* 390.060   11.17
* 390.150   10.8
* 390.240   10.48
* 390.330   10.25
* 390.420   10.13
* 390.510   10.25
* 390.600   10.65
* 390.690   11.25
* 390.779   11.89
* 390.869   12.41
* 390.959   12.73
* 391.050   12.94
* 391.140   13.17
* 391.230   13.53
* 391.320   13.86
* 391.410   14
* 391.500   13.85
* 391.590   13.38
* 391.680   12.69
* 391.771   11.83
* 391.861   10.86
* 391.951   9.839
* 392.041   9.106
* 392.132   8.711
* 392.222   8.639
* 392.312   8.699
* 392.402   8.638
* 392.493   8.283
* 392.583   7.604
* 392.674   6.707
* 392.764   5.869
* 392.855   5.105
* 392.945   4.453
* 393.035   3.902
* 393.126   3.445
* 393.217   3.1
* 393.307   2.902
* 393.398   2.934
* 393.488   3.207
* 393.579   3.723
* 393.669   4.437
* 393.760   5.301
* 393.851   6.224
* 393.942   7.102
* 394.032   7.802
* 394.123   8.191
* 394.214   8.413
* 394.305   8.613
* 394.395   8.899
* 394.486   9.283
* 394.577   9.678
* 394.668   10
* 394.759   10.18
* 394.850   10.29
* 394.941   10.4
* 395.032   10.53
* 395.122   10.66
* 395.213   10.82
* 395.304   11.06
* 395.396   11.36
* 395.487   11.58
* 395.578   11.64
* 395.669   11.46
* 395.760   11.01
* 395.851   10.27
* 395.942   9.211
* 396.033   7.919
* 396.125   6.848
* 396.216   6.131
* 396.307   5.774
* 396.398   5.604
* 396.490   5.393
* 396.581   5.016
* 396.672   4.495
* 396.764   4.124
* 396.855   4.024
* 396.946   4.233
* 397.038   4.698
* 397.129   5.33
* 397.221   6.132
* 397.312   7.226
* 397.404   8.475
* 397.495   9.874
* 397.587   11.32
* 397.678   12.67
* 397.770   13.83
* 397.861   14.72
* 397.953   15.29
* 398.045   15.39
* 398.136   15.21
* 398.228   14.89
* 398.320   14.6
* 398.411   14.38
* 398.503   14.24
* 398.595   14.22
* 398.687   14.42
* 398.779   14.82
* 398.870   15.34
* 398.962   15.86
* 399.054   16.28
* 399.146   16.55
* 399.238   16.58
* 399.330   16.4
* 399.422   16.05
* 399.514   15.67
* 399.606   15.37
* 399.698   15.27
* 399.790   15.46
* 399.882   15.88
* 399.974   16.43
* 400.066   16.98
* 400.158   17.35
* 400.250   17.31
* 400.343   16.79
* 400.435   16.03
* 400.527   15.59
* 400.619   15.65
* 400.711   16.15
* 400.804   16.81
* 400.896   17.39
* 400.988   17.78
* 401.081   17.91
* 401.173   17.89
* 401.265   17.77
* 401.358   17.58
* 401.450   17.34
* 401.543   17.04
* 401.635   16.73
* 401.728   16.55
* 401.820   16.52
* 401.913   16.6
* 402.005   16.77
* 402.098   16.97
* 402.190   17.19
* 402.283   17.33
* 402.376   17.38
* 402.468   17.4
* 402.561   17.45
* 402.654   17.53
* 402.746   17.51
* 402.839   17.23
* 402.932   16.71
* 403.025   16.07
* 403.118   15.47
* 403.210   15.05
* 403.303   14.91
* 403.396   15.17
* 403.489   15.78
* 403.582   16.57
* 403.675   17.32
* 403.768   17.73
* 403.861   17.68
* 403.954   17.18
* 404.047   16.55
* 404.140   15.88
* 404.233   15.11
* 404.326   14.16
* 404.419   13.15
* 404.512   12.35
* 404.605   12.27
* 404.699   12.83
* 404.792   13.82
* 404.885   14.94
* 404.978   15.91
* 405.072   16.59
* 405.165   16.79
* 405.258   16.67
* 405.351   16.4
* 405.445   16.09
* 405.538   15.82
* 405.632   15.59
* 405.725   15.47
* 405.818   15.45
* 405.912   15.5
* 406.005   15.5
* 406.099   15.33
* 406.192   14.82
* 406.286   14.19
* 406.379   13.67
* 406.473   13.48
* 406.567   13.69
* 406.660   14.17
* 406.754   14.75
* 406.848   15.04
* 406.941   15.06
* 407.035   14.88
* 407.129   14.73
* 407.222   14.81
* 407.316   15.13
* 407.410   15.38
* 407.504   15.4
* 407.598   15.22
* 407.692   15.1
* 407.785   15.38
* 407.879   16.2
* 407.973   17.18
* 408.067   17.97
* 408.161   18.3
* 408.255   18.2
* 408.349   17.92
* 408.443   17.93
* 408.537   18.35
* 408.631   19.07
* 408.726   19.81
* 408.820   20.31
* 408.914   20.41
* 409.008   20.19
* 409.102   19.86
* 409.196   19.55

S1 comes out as 1.8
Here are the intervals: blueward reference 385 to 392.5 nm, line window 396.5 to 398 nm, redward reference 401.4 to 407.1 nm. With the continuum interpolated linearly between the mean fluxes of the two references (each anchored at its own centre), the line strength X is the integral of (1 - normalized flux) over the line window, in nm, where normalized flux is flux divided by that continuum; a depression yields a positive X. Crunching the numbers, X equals 0.584 nm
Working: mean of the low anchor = 10.3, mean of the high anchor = 15.8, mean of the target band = 8.16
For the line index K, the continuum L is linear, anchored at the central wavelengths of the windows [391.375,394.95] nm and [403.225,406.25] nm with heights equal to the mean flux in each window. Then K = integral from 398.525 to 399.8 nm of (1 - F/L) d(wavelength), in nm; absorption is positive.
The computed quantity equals -0.407 nm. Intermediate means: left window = 7.86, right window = 15.5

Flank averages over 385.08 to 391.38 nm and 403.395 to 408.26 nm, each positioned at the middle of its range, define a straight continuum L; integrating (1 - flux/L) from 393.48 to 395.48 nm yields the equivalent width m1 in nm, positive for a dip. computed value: 0.58 nm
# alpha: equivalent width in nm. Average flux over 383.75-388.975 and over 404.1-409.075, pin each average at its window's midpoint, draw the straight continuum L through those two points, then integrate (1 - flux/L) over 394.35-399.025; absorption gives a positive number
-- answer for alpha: 0.88 nm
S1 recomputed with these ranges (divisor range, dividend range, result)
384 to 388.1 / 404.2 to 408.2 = 1.80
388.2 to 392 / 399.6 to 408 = 1.49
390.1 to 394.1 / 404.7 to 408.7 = 1.93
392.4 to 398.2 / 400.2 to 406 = 2.09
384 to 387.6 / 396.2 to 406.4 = 1.71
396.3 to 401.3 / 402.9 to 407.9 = 1.19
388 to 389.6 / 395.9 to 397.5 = 0.60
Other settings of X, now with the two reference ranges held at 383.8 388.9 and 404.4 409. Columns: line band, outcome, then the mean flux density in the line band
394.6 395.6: 0.11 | 10.7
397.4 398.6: -0.06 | 13.7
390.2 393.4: 0.41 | 9.47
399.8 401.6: -0.39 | 16.9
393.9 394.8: 0.23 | 8.82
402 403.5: -0.21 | 16.6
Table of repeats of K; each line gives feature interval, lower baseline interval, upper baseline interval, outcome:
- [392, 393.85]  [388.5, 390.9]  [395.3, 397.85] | 0.76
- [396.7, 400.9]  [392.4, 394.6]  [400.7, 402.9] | -0.05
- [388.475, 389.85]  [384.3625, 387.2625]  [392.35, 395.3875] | -0.41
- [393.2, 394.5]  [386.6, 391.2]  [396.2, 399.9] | 0.61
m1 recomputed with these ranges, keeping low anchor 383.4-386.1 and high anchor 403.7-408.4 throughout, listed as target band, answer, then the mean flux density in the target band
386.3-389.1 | -0.36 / 9.93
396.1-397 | 0.52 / 5.12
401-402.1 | -0.27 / 17.2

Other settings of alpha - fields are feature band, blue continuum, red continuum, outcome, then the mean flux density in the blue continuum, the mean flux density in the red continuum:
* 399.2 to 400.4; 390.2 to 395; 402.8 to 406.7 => -0.336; 8.86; 15.4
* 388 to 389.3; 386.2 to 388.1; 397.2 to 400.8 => 0.052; 9.96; 14.7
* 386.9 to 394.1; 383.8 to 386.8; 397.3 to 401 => 0.922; 8.76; 15.1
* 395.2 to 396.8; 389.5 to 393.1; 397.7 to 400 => 0.607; 10.5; 15.3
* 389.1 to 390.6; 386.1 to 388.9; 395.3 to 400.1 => -0.177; 9.81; 11.6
